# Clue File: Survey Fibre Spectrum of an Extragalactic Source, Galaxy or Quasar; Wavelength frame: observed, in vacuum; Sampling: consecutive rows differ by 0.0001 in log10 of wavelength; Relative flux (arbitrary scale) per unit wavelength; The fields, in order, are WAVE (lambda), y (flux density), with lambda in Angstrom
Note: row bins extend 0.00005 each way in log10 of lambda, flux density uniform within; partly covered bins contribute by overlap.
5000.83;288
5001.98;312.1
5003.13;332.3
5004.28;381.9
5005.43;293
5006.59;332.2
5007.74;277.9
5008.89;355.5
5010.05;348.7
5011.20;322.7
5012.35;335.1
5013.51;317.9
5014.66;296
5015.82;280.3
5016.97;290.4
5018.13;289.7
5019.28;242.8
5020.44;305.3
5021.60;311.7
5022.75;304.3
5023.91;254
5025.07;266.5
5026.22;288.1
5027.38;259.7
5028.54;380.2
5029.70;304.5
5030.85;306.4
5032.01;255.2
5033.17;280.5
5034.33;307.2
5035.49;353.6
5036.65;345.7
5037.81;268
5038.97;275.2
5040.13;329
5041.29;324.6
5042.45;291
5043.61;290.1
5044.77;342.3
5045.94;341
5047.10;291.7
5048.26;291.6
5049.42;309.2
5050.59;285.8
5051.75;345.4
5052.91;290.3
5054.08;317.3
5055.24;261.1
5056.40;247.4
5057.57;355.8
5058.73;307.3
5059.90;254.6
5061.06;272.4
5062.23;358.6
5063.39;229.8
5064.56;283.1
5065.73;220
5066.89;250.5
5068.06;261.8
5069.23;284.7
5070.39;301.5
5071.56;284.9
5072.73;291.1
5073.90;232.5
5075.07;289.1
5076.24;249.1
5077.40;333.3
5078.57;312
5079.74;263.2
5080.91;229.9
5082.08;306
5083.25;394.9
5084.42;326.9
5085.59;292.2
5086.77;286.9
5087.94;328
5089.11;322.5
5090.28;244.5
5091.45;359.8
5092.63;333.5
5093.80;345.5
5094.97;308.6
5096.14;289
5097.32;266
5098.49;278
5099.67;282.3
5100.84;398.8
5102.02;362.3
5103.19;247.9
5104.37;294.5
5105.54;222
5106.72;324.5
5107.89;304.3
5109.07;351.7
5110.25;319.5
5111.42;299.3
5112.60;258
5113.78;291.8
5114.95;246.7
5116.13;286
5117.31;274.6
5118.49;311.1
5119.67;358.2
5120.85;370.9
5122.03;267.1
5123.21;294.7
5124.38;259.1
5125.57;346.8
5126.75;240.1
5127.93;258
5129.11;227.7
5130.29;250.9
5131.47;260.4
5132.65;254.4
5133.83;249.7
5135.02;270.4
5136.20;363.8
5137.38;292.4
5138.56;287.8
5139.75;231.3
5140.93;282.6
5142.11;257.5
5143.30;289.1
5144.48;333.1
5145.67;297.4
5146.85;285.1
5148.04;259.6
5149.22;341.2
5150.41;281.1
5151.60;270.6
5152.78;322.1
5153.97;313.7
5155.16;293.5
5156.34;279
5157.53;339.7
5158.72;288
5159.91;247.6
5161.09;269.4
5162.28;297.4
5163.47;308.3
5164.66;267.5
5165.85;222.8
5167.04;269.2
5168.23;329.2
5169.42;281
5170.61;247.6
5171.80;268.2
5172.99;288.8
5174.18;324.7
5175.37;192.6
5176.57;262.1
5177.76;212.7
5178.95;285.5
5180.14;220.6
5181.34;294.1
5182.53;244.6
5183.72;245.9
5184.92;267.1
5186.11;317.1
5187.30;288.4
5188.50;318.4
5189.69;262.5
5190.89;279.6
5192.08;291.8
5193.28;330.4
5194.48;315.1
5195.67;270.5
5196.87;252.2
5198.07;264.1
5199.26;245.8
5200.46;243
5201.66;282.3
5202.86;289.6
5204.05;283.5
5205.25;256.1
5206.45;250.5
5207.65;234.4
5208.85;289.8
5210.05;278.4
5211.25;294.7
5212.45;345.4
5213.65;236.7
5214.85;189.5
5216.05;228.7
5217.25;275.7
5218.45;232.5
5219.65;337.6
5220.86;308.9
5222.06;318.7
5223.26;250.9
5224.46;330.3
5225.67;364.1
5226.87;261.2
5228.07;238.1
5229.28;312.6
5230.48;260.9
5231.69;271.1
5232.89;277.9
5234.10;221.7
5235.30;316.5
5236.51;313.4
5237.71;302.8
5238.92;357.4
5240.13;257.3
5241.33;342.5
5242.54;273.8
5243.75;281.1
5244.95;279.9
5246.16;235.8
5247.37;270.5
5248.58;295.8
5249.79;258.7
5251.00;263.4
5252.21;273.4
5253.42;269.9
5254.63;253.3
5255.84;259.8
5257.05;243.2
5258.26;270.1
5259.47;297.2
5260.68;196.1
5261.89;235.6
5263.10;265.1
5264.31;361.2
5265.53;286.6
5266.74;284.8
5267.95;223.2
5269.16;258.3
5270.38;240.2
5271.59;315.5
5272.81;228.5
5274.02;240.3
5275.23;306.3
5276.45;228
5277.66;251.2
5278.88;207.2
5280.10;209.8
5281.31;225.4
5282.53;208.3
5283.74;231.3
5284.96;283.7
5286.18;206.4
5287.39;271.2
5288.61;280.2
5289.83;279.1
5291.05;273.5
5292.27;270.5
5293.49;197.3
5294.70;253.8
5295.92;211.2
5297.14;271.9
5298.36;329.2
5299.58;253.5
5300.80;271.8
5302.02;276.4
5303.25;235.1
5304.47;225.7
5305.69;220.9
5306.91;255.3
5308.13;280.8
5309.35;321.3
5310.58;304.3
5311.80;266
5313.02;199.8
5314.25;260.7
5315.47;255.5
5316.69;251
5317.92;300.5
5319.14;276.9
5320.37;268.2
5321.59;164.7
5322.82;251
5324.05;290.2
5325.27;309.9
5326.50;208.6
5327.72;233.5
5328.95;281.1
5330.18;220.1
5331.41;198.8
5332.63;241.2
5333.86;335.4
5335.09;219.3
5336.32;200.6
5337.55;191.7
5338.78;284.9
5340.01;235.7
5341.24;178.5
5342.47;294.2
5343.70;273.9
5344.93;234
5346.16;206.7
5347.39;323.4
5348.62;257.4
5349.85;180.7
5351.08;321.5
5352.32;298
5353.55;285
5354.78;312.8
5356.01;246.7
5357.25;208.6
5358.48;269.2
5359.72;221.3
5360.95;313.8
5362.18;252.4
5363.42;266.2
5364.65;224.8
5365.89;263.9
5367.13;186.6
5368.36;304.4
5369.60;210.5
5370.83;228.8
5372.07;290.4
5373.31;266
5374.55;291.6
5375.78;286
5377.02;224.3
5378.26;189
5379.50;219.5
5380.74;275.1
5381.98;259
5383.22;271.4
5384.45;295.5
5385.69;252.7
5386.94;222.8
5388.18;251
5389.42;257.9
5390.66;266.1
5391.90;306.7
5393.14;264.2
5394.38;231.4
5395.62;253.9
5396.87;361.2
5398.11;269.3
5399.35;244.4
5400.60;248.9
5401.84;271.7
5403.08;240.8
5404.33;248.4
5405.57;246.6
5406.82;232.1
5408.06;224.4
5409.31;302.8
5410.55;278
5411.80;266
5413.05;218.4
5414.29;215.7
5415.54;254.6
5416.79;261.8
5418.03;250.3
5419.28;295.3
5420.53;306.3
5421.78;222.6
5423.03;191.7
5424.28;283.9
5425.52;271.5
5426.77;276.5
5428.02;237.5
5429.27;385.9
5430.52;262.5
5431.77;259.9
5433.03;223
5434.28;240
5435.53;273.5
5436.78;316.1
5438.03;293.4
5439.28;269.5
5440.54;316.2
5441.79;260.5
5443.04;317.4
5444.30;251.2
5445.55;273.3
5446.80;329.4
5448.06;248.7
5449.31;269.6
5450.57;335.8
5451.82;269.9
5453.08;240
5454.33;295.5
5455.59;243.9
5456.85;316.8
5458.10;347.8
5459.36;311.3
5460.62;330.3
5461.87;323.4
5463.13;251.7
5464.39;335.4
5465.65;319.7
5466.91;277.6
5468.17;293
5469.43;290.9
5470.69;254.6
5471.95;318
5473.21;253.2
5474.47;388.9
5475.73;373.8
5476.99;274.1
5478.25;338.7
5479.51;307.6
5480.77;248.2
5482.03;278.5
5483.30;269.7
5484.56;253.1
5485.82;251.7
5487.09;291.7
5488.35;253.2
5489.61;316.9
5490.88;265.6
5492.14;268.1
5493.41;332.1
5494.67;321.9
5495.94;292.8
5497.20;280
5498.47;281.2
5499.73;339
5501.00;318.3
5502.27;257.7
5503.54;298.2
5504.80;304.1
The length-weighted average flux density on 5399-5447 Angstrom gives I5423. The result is 265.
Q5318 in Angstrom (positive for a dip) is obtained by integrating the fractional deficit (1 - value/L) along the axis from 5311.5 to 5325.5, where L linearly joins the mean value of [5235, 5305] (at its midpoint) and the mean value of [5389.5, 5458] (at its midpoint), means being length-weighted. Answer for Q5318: 0.5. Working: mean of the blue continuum 264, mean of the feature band 256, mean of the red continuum 270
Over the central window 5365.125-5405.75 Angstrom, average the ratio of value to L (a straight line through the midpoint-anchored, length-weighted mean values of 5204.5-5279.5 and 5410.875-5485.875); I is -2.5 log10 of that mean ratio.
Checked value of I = 0.09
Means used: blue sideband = 273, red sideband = 283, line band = 258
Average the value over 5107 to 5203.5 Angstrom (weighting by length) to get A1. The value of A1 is 282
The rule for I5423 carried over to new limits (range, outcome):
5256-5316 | 257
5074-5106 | 302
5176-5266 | 276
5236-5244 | 305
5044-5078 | 289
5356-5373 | 249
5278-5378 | 253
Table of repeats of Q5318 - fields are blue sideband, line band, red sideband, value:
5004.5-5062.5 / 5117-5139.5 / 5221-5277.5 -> 0.4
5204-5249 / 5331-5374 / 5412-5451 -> 3.5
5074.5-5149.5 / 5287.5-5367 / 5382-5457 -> 5.8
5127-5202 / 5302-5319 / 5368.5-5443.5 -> 0.5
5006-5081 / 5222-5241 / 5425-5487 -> 0.1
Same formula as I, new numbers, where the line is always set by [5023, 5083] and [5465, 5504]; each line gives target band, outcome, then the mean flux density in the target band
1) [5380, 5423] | 0.133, 260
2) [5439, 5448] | 0.028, 286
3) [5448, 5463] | -0.004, 295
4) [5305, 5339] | 0.161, 253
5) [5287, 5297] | 0.151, 255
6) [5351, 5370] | 0.129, 260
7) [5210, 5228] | 0.039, 282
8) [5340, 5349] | 0.167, 251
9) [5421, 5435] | 0.131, 260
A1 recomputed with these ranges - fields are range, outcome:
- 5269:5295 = 248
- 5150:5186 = 275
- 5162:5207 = 273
